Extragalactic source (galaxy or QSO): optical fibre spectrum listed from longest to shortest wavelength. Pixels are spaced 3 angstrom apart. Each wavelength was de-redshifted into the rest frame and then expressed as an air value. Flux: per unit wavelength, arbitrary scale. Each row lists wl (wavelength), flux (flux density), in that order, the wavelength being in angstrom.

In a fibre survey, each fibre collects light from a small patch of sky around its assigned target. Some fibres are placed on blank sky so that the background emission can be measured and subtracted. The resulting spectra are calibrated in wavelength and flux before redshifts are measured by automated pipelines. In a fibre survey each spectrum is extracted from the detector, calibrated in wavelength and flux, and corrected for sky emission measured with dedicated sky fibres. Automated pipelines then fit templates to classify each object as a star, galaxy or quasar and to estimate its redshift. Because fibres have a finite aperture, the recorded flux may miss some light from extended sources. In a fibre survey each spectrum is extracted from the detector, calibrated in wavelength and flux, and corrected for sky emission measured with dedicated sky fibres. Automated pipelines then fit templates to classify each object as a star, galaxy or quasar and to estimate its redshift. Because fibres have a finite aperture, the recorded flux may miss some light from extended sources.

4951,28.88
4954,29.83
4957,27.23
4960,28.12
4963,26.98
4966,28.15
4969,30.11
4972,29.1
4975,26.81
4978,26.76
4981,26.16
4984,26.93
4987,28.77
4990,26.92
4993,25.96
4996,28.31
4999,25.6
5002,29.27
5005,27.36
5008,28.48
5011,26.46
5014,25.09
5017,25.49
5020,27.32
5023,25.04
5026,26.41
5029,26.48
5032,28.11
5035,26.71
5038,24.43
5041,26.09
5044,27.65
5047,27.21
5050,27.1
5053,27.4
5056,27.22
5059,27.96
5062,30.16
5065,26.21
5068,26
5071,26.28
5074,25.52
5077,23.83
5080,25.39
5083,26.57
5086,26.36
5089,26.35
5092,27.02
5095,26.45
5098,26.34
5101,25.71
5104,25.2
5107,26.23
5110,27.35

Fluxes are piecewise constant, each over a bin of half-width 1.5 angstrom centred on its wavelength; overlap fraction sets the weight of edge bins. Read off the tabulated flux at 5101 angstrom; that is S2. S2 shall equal 25.71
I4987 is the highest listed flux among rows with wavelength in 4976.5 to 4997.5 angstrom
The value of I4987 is 28.77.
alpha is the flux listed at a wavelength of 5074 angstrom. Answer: 25.52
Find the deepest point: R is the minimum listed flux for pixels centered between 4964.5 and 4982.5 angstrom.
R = 26.16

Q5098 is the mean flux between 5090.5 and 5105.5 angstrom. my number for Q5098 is 26.1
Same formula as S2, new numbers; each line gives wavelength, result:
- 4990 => 26.92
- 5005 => 27.36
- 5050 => 27.1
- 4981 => 26.16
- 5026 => 26.41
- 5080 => 25.39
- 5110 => 27.35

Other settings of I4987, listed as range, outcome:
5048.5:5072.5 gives 30.16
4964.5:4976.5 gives 30.11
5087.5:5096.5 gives 27.02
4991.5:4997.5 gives 28.31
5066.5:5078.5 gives 26.28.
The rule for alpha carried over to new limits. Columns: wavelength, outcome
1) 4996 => 28.31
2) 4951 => 28.88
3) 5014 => 25.09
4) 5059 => 27.96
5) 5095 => 26.45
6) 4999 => 25.6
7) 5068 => 26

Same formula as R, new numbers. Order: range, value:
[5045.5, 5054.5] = 27.1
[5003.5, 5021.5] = 25.09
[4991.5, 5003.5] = 25.6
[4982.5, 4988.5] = 26.93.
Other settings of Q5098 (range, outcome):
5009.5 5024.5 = 25.9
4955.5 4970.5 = 28.1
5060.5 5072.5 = 27.2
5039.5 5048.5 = 27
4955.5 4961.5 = 27.7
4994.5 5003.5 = 27.7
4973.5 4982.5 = 26.6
